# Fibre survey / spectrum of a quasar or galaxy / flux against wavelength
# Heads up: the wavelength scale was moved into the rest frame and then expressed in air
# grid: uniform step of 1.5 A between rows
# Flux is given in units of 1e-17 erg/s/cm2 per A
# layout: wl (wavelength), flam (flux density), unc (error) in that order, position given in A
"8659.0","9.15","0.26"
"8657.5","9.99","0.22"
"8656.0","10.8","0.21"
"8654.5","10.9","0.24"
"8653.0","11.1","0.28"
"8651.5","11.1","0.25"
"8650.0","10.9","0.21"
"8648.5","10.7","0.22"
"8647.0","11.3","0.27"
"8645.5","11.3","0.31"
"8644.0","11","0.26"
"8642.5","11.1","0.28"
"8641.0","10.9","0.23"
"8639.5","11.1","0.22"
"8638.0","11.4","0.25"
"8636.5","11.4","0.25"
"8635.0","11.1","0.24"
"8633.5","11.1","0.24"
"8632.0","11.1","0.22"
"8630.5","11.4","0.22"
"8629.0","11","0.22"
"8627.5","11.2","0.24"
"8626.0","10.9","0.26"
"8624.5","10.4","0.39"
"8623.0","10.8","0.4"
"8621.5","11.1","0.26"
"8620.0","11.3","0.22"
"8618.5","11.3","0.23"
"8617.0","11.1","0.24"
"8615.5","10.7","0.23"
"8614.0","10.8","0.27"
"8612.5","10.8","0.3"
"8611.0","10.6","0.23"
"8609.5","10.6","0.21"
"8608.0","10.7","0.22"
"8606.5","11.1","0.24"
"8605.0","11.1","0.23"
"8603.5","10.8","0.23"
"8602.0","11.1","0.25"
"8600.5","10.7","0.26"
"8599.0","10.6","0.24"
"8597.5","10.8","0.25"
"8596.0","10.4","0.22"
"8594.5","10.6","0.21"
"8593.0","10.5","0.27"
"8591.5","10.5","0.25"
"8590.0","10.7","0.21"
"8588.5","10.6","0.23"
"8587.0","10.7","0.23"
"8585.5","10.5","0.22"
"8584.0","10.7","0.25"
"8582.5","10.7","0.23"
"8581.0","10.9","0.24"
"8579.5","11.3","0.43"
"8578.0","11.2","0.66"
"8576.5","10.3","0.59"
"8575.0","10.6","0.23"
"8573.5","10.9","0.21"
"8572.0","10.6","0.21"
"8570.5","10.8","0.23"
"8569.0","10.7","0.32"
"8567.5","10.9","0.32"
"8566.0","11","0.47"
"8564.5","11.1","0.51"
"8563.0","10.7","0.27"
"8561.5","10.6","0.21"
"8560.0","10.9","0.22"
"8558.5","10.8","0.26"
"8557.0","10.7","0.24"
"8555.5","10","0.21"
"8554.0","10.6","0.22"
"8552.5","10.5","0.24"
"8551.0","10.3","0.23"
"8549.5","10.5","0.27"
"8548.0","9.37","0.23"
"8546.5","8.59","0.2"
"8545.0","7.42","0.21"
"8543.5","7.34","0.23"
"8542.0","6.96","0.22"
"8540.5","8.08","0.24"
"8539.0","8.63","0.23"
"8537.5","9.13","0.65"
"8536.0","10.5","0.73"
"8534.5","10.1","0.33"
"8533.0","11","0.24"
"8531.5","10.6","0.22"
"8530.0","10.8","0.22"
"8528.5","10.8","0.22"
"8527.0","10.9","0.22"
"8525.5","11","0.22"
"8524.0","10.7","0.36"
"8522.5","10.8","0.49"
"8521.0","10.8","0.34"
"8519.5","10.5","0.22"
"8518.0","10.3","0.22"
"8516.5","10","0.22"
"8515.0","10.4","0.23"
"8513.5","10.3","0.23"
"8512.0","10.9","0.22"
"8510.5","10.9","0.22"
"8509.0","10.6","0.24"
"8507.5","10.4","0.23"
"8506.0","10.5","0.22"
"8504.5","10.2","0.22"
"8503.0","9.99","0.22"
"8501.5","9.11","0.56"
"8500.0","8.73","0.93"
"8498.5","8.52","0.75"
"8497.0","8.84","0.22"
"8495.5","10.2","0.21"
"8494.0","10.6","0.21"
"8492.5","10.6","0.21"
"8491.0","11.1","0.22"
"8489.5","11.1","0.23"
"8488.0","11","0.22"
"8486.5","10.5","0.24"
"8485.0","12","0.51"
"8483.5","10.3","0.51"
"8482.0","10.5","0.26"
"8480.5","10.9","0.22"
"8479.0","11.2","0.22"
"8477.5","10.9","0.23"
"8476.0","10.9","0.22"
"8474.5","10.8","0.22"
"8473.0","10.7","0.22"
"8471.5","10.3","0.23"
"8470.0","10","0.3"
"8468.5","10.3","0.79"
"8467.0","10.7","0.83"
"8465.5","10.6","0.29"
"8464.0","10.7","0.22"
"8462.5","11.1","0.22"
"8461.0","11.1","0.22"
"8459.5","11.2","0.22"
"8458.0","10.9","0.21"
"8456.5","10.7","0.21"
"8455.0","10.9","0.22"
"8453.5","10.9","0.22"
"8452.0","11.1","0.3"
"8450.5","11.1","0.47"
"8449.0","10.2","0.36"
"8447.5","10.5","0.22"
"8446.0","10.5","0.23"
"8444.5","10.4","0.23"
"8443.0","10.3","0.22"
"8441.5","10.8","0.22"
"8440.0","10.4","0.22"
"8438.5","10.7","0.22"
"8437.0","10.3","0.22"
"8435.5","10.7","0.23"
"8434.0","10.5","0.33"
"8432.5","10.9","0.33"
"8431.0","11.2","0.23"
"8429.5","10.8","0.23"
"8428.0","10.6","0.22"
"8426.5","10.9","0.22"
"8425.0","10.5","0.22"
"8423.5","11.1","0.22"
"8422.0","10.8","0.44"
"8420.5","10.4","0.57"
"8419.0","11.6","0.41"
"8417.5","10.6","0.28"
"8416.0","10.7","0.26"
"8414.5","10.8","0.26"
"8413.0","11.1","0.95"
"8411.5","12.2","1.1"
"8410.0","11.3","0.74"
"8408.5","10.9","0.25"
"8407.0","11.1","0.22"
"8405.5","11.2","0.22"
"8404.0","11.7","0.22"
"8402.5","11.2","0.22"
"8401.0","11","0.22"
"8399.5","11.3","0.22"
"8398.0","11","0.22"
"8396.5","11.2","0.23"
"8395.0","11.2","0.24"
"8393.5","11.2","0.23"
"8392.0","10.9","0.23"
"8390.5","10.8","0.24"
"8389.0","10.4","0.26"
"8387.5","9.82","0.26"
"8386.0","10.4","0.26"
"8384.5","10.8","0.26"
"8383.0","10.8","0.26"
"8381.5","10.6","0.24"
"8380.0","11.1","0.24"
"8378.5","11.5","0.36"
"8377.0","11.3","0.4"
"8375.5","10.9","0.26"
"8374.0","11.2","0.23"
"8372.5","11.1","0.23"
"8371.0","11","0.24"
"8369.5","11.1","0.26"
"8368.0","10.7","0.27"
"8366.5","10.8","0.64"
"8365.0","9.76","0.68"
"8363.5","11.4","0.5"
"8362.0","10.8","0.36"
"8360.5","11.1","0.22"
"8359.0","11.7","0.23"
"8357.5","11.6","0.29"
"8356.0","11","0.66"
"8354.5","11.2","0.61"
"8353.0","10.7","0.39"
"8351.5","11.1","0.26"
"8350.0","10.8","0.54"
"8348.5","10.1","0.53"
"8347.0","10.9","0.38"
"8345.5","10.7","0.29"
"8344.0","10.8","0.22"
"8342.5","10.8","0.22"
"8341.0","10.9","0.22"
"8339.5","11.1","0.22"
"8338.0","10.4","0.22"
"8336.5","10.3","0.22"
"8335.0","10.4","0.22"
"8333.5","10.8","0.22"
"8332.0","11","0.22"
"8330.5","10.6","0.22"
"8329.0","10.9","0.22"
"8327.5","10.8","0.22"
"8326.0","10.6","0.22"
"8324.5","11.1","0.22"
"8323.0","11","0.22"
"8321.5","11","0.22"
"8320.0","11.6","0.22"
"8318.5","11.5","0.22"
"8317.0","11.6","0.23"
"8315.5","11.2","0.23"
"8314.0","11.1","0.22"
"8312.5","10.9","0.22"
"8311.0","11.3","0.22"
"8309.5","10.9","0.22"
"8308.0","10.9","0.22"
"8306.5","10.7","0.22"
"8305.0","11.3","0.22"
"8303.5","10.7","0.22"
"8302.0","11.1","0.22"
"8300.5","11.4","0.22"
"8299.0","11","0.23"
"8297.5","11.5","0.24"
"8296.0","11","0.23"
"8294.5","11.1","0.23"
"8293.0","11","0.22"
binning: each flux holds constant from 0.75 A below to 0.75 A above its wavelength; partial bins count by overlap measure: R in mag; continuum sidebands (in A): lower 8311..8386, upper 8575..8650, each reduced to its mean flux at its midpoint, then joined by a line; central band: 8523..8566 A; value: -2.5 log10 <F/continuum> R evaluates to 0.10 mag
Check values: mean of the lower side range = 10.9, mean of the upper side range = 10.9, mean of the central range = 9.97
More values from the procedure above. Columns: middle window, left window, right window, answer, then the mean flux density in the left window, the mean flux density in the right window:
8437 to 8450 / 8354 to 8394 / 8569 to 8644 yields 0.044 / 10.9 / 10.9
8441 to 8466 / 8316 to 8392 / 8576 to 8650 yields 0.013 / 10.9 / 10.9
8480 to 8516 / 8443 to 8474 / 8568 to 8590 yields 0.038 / 10.7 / 10.8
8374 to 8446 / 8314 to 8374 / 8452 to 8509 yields -0.016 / 10.9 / 10.5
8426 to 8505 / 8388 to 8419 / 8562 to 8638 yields 0.045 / 11.1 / 10.9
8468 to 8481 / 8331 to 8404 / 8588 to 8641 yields 0.023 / 10.9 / 10.9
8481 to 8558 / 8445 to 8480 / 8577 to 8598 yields 0.068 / 10.8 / 10.7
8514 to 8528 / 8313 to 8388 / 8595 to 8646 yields 0.035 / 10.9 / 11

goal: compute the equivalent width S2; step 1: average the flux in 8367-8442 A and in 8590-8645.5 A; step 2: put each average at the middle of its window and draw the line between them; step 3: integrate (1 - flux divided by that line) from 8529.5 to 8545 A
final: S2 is 2.4 A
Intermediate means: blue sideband 10.9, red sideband 10.9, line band 9.2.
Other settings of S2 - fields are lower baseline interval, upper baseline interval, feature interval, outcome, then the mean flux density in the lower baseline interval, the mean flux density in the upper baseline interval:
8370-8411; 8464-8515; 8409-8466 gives -0.46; 11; 10.4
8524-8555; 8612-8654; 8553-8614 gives -2.44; 9.68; 11.1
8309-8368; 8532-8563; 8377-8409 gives -1.14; 10.9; 9.64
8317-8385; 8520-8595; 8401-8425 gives -0.79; 10.9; 10.3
